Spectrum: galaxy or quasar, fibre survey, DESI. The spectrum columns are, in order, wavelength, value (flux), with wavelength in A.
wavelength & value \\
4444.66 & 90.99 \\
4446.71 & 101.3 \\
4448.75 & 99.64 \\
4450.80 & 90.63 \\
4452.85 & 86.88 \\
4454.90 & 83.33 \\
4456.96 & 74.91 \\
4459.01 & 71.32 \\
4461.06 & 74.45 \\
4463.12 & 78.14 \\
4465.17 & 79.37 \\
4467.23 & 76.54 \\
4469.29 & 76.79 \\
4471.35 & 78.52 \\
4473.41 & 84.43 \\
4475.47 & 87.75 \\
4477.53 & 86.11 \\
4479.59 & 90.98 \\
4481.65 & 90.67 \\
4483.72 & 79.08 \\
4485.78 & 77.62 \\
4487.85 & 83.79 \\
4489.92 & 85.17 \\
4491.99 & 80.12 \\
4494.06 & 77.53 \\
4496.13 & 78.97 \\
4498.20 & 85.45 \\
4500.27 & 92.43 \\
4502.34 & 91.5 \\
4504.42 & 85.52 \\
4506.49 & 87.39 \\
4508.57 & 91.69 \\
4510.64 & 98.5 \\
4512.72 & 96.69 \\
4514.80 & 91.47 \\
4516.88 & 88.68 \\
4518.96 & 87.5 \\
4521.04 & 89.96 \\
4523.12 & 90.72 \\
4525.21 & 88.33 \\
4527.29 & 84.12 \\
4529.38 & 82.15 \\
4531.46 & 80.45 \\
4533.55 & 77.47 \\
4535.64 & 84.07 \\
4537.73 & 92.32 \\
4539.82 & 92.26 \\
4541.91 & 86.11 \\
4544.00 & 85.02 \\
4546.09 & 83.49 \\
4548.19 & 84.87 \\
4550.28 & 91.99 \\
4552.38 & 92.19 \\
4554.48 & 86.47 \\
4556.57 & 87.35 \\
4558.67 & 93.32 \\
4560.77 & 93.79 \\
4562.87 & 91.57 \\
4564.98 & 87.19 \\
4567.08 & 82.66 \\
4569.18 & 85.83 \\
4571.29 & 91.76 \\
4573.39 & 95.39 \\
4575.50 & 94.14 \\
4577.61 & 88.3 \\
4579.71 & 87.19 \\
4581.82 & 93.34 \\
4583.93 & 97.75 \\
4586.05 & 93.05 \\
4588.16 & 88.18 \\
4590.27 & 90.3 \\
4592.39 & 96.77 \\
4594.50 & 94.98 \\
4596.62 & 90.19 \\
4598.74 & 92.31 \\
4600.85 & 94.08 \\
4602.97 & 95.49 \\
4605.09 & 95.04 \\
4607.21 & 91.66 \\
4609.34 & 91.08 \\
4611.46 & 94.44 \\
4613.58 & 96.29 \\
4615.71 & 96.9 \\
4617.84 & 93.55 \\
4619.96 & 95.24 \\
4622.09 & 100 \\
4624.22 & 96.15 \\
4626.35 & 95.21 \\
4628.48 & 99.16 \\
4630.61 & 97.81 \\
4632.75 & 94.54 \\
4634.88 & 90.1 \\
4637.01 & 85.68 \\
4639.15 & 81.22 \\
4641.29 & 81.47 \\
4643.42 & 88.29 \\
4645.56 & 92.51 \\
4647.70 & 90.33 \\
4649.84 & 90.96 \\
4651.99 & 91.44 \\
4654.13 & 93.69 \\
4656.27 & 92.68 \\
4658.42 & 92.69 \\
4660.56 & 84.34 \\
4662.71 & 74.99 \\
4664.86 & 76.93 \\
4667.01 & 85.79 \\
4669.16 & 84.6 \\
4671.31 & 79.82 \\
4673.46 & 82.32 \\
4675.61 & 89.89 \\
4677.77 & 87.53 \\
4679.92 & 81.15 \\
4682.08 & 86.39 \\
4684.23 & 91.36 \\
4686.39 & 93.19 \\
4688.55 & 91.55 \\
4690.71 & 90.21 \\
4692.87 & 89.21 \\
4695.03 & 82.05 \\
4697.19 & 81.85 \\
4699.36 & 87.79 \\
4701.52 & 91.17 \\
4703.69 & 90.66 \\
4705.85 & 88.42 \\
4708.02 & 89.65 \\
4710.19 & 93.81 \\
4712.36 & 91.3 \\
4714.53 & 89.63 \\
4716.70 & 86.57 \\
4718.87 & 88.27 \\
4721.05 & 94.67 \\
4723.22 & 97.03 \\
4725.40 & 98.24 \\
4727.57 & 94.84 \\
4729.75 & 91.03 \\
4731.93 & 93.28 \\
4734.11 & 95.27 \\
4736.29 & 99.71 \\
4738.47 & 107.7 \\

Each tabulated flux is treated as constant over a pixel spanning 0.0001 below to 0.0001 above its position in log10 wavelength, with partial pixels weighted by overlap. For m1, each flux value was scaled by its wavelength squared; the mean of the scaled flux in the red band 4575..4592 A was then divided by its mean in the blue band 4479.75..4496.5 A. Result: 1.16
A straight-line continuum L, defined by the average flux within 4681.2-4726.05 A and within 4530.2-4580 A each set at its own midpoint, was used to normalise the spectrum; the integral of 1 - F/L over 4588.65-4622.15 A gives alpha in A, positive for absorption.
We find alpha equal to -2.0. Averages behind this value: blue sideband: 88.1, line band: 94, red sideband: 90.1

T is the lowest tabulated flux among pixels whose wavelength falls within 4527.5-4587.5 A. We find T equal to 77.47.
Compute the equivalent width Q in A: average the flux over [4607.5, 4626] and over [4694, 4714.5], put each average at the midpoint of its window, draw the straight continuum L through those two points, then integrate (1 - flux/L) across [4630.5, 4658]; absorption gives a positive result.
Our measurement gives 1.0 A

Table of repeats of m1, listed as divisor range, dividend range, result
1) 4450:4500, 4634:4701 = 1.16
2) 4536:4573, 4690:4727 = 1.09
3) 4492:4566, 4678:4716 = 1.09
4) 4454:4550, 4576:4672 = 1.13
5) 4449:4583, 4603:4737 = 1.12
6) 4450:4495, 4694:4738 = 1.25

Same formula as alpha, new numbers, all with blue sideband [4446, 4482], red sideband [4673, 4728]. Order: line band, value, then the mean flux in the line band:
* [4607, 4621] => -1.1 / 94.3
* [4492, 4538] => -1.2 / 87.2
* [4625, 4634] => -0.9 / 96.5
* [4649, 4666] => 0.3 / 87.1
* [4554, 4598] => -2.3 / 91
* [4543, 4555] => -0.2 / 87.4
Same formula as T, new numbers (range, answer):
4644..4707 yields 74.99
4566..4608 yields 82.66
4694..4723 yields 81.85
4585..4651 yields 81.22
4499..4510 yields 85.52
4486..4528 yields 77.53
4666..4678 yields 79.82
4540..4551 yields 83.49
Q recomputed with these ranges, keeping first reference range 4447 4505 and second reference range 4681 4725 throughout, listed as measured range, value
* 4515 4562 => -1.29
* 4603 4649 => -2.68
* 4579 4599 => -1.36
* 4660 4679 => 1.29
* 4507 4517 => -1.08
